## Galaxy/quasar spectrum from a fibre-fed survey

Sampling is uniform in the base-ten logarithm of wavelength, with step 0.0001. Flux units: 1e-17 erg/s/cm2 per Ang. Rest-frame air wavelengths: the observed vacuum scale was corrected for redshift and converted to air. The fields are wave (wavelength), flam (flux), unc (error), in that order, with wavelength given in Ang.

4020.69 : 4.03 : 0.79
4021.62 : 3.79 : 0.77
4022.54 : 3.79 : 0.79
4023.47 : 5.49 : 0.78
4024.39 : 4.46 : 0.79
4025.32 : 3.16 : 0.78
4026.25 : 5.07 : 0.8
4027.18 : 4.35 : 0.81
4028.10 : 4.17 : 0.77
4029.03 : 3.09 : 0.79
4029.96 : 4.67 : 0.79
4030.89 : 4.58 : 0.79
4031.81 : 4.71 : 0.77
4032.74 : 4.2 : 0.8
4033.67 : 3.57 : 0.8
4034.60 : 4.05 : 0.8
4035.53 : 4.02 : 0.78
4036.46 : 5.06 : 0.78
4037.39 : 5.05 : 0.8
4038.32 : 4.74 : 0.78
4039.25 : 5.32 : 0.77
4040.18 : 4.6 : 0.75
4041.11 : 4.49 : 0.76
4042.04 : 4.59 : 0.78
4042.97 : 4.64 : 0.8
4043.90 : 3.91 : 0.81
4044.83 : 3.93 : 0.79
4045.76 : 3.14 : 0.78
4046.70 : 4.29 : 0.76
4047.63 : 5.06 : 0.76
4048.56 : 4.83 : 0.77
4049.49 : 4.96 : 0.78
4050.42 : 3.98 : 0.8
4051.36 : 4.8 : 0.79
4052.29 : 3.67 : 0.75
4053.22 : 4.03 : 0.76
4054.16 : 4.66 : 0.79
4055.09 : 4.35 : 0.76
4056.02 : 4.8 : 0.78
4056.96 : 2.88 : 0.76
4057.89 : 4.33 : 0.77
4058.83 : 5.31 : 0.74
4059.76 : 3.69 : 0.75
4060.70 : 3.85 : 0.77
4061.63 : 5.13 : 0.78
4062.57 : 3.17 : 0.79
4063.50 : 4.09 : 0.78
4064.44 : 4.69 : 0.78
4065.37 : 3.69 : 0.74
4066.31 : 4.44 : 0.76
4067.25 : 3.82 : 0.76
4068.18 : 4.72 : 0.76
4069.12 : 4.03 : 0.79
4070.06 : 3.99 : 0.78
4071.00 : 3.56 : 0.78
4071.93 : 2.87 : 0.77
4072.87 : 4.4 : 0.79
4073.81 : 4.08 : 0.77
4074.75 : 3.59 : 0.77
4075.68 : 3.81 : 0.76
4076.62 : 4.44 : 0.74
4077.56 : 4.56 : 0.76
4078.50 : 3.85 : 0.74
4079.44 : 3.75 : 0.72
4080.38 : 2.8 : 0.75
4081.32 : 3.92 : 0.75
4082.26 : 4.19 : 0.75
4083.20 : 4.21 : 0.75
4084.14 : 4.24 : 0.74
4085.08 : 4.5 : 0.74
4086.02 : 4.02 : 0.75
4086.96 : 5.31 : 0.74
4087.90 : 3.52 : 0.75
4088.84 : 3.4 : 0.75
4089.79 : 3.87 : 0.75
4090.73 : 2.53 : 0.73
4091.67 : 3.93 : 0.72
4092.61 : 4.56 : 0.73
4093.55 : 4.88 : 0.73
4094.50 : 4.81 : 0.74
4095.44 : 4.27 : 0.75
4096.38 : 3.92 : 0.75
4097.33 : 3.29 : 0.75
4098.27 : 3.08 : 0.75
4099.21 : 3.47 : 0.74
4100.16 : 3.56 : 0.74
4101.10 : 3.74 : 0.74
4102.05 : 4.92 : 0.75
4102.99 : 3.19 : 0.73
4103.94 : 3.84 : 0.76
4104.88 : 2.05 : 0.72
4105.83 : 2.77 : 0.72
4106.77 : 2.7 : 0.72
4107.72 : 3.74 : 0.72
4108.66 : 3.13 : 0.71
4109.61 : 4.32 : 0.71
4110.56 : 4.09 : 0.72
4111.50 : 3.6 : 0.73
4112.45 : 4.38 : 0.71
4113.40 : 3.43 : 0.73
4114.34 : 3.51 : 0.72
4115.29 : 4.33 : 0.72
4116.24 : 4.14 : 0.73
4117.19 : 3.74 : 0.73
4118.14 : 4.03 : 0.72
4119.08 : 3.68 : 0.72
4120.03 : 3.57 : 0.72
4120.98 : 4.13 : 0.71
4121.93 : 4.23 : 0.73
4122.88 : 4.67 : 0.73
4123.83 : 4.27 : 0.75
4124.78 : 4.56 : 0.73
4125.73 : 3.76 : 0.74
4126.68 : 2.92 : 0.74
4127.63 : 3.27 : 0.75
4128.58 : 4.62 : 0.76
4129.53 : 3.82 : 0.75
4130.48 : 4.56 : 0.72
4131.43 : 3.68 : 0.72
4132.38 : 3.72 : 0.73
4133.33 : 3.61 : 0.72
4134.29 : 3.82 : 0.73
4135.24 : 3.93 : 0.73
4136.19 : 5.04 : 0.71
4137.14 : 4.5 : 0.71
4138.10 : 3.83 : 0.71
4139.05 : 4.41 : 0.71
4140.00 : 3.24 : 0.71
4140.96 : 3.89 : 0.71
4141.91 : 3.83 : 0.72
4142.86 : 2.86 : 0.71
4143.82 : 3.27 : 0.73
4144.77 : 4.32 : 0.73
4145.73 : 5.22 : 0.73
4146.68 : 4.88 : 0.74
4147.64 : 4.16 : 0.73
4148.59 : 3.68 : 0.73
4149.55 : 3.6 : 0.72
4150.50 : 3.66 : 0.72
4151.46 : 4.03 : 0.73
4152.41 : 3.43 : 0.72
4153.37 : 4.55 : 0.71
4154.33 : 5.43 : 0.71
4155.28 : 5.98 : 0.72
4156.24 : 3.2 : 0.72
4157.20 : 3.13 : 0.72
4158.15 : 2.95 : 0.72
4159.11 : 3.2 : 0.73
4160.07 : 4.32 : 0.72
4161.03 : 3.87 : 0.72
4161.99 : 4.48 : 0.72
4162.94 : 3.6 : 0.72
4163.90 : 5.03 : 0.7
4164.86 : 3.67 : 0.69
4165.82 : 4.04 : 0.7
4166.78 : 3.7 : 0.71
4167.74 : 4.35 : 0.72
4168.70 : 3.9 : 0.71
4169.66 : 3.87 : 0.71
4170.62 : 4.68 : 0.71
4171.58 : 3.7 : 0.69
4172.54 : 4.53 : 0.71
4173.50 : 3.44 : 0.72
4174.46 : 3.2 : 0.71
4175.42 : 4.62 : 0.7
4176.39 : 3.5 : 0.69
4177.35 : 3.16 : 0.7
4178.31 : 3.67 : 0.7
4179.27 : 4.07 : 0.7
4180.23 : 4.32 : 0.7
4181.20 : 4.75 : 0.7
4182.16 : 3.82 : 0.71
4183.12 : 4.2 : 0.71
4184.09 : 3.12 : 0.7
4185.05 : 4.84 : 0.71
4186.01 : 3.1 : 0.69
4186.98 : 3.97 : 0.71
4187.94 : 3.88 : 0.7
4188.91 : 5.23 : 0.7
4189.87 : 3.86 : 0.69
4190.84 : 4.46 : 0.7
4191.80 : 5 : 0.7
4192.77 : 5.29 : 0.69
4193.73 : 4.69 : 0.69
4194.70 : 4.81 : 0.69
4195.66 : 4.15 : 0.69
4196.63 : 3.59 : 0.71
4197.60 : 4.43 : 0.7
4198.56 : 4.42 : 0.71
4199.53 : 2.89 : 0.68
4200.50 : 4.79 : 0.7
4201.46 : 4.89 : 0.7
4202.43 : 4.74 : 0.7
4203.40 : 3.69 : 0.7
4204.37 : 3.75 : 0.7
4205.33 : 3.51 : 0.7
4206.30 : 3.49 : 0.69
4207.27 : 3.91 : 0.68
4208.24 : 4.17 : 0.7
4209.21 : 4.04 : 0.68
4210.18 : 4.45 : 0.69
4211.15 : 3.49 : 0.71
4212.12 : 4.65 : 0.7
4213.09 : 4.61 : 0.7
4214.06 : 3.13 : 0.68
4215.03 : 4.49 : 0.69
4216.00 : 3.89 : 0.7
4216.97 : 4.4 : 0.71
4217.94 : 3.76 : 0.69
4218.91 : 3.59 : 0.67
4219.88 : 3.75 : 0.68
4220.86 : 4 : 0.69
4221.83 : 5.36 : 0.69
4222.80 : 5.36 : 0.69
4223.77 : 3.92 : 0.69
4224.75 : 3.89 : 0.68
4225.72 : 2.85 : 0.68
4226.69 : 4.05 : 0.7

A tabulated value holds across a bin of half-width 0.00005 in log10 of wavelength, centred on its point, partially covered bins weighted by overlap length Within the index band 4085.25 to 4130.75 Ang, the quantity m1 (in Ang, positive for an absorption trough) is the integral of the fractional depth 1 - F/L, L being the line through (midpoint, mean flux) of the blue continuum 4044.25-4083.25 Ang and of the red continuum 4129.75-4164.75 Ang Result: 2.5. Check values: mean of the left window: 4.1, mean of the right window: 4.02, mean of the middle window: 3.84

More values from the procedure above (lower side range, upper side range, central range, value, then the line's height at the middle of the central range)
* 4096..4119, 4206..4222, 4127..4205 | -4.17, 3.86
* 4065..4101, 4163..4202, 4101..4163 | 2.16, 4.04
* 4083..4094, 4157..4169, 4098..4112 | 1.90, 4.03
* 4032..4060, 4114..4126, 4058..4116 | 4.18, 4.2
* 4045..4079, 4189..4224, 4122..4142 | 0.86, 4.18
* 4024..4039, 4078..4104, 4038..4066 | -0.91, 4.18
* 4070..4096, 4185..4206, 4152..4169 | 0.50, 4.17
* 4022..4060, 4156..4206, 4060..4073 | 0.86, 4.3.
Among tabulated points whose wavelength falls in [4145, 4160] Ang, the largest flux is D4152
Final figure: 5.98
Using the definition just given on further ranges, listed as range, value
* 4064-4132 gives 5.31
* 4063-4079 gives 4.72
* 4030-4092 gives 5.32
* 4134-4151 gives 5.22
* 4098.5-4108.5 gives 4.92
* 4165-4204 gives 5.29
